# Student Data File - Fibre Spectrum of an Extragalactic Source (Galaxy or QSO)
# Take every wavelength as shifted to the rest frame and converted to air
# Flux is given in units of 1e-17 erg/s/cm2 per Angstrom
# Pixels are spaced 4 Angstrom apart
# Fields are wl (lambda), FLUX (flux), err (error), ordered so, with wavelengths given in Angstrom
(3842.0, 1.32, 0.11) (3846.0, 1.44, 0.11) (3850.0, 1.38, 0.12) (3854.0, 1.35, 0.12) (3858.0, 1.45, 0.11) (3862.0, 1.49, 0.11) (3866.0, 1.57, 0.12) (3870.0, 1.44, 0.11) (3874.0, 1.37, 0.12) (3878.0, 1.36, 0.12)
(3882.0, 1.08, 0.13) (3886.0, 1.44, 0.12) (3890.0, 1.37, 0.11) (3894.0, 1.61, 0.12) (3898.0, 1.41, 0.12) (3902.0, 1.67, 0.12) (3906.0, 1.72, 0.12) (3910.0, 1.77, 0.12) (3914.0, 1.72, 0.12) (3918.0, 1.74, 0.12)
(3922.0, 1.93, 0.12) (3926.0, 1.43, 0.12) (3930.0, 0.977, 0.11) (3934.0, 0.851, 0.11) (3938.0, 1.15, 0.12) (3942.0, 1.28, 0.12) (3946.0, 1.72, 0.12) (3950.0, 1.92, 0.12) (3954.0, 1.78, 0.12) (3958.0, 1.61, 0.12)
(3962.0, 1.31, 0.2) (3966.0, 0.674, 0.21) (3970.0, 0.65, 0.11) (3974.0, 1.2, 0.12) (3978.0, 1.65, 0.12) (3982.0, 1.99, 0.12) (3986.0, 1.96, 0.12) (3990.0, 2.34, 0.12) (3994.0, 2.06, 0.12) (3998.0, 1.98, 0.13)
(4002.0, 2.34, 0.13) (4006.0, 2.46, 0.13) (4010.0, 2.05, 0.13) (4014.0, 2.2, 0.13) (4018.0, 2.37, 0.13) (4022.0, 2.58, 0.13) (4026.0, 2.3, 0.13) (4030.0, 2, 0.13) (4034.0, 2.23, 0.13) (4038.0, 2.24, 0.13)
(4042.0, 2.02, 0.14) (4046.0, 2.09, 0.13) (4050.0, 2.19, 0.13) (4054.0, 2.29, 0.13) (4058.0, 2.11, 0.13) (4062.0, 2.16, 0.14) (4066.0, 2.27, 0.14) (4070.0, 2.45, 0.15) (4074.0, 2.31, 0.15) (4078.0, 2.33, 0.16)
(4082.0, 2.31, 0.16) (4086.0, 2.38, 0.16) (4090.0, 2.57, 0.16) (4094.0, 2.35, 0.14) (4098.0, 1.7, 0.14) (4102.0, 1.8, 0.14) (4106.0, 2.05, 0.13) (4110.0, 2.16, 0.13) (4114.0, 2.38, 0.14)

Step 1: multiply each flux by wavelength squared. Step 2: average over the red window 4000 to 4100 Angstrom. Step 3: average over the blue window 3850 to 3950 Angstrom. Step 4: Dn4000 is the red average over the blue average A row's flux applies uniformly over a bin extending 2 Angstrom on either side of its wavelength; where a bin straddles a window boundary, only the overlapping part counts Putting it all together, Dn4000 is 1.7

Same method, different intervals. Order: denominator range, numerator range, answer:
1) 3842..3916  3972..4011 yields 1.44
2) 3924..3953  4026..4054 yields 1.68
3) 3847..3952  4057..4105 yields 1.66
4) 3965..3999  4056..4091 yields 1.49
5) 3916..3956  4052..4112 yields 1.61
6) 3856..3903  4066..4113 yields 1.72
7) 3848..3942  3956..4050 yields 1.42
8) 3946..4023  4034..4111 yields 1.25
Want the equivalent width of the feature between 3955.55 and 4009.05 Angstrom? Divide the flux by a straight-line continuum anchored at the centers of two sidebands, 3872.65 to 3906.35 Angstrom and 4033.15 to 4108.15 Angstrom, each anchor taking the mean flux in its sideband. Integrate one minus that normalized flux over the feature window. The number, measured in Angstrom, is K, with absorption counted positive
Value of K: 3.7 Angstrom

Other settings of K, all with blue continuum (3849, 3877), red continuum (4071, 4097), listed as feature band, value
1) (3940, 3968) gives 5.2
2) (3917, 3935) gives 3.1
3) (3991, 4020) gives -2.7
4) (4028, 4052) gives 0.5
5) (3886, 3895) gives 0.5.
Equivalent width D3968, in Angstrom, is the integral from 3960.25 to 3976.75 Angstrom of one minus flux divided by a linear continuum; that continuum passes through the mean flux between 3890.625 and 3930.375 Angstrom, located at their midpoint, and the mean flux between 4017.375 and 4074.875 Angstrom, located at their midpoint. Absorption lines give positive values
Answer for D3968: 7.86 Angstrom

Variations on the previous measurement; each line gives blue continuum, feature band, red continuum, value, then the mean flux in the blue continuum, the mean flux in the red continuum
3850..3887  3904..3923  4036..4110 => -2.4 Angstrom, 1.39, 2.2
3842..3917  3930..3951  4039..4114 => 4.8 Angstrom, 1.48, 2.2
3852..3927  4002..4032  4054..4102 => -4.0 Angstrom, 1.52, 2.25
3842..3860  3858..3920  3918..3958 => -3.7 Angstrom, 1.4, 1.47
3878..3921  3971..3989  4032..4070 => 2.1 Angstrom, 1.55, 2.19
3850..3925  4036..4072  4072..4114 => -2.2 Angstrom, 1.52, 2.2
